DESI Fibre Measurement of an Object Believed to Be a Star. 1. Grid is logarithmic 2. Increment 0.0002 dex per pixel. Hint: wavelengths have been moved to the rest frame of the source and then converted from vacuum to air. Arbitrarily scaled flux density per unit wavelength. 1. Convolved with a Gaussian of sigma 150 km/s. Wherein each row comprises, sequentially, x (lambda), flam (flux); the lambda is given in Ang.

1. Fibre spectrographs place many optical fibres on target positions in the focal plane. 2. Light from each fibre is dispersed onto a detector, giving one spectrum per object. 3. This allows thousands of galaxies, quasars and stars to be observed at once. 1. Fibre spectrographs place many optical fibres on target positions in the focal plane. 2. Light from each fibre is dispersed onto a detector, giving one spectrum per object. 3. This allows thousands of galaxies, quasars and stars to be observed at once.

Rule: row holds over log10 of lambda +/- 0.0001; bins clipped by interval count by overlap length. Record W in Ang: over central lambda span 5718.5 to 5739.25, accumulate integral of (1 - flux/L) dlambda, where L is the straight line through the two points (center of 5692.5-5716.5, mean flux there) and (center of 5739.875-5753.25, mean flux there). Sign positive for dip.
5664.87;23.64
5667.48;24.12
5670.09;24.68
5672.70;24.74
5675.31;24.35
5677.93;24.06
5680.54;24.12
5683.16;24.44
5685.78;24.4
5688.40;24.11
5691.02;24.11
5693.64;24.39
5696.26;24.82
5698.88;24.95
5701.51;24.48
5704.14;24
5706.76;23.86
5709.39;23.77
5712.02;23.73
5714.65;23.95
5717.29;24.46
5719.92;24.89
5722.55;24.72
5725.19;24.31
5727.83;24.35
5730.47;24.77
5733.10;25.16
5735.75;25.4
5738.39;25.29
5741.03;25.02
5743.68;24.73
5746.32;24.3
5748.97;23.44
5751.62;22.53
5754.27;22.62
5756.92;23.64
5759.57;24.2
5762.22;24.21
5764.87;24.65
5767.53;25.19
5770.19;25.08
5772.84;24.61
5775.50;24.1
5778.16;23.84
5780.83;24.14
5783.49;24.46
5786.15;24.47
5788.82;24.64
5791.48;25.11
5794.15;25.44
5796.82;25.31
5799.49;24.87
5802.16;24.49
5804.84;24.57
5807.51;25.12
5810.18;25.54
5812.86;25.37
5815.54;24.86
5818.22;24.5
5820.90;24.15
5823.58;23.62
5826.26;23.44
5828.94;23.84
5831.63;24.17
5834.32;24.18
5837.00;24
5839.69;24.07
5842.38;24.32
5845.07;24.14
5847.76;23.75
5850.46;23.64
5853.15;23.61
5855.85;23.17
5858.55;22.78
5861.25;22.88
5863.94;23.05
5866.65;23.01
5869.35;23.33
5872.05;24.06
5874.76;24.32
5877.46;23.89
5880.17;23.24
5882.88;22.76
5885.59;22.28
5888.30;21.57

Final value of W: -0.68 Ang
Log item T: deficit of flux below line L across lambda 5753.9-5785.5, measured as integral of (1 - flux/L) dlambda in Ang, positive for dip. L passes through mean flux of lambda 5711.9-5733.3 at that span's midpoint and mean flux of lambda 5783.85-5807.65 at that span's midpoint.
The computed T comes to 0.6 Ang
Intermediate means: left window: 24.5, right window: 24.9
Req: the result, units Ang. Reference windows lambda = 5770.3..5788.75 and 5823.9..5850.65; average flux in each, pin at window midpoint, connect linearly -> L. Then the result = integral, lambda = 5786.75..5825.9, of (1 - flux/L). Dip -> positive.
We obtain -1.0 Ang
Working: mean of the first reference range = 24.4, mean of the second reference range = 24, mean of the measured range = 24.8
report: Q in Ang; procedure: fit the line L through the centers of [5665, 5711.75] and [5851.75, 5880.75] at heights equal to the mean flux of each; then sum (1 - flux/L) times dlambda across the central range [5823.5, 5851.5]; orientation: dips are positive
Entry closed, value -0.5 Ang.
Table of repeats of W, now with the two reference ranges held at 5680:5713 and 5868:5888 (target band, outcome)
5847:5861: 0.1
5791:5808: -0.9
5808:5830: -0.8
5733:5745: -0.5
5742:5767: 0.1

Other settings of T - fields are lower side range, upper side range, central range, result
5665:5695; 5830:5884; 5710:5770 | -0.7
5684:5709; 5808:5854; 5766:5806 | -0.7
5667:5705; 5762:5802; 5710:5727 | 0.1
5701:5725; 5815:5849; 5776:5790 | -0.1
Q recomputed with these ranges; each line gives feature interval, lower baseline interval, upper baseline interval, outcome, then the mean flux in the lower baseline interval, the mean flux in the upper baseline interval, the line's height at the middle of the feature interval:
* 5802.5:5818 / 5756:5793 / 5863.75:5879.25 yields -0.54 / 24.5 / 23.6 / 24.2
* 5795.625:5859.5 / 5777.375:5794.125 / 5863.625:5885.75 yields -0.62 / 24.5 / 23.4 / 24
